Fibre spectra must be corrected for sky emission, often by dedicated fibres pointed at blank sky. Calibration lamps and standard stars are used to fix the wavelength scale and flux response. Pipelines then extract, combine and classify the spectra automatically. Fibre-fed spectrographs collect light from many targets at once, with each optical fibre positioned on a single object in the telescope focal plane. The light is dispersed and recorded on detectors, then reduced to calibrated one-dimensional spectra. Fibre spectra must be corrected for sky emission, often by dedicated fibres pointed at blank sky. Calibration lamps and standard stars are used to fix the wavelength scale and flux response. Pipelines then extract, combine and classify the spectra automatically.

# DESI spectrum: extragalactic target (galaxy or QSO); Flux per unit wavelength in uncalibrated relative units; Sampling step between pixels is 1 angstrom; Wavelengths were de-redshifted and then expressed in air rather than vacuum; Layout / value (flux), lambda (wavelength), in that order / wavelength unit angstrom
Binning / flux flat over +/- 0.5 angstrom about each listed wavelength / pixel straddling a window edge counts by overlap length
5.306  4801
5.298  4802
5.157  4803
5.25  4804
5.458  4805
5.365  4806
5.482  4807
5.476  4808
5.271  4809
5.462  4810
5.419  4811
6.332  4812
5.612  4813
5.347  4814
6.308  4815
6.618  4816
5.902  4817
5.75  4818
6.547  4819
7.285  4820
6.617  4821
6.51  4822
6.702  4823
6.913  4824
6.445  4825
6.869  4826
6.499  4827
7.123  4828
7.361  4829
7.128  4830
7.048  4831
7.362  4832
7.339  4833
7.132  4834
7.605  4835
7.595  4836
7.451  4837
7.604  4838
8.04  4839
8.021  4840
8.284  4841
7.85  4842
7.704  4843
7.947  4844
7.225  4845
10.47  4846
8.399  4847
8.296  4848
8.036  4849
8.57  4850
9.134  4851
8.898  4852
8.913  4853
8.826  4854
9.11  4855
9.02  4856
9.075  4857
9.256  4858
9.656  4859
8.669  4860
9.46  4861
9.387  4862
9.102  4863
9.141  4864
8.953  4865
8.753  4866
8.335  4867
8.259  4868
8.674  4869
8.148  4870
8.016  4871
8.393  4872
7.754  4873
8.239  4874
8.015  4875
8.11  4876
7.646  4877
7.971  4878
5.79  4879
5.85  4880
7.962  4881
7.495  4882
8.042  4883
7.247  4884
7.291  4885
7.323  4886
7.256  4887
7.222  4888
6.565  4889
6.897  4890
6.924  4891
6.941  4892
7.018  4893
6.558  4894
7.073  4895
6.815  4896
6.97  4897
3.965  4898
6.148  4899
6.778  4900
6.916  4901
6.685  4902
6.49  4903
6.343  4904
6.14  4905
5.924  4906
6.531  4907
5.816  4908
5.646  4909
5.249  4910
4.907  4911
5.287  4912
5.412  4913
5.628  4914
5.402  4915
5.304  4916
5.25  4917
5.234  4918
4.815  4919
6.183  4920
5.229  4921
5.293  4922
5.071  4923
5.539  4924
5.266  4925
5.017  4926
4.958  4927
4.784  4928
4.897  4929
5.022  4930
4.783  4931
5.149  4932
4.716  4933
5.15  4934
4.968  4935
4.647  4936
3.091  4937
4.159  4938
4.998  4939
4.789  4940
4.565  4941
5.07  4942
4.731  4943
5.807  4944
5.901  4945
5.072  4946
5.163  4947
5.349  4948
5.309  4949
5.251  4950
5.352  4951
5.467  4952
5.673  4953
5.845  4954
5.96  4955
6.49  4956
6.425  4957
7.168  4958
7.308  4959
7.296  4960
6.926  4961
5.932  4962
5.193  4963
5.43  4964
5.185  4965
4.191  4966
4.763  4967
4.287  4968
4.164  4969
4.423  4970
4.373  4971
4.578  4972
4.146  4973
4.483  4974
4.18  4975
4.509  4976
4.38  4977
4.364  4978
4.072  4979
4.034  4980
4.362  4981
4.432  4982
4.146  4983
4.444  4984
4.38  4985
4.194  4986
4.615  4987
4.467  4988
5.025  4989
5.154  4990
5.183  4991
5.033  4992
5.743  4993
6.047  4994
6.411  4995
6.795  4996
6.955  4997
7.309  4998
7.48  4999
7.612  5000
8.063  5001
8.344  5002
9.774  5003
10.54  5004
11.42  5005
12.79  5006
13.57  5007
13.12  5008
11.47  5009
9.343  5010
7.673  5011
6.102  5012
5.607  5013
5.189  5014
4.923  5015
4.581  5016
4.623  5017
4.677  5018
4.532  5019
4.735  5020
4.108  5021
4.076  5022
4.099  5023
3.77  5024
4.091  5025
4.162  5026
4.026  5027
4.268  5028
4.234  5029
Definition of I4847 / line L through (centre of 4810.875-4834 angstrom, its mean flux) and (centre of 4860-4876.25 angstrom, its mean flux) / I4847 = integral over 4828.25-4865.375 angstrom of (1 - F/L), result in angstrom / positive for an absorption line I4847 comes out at -3.34 angstrom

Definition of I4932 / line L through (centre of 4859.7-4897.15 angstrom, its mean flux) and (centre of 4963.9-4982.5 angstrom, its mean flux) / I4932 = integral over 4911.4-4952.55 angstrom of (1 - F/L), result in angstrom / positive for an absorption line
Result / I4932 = 5.2 angstrom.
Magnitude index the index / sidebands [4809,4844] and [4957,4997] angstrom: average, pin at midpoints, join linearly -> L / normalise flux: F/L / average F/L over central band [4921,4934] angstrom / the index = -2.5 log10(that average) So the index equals 0.12 mag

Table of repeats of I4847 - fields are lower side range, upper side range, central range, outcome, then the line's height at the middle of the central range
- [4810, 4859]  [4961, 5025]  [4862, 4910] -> -1.7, 6.98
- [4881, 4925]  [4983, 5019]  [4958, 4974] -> 3.5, 6.74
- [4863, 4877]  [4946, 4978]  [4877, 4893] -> 1.5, 7.87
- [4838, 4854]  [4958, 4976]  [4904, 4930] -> 4.3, 6.48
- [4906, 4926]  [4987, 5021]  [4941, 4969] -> 2.7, 6.21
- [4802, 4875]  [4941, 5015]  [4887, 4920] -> 3.6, 6.85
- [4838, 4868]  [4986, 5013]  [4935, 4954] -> 7.2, 8.14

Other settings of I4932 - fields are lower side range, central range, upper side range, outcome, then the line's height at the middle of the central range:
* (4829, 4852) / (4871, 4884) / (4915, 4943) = -1.78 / 6.69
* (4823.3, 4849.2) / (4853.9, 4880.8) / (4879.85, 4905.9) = -4.70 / 7.16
